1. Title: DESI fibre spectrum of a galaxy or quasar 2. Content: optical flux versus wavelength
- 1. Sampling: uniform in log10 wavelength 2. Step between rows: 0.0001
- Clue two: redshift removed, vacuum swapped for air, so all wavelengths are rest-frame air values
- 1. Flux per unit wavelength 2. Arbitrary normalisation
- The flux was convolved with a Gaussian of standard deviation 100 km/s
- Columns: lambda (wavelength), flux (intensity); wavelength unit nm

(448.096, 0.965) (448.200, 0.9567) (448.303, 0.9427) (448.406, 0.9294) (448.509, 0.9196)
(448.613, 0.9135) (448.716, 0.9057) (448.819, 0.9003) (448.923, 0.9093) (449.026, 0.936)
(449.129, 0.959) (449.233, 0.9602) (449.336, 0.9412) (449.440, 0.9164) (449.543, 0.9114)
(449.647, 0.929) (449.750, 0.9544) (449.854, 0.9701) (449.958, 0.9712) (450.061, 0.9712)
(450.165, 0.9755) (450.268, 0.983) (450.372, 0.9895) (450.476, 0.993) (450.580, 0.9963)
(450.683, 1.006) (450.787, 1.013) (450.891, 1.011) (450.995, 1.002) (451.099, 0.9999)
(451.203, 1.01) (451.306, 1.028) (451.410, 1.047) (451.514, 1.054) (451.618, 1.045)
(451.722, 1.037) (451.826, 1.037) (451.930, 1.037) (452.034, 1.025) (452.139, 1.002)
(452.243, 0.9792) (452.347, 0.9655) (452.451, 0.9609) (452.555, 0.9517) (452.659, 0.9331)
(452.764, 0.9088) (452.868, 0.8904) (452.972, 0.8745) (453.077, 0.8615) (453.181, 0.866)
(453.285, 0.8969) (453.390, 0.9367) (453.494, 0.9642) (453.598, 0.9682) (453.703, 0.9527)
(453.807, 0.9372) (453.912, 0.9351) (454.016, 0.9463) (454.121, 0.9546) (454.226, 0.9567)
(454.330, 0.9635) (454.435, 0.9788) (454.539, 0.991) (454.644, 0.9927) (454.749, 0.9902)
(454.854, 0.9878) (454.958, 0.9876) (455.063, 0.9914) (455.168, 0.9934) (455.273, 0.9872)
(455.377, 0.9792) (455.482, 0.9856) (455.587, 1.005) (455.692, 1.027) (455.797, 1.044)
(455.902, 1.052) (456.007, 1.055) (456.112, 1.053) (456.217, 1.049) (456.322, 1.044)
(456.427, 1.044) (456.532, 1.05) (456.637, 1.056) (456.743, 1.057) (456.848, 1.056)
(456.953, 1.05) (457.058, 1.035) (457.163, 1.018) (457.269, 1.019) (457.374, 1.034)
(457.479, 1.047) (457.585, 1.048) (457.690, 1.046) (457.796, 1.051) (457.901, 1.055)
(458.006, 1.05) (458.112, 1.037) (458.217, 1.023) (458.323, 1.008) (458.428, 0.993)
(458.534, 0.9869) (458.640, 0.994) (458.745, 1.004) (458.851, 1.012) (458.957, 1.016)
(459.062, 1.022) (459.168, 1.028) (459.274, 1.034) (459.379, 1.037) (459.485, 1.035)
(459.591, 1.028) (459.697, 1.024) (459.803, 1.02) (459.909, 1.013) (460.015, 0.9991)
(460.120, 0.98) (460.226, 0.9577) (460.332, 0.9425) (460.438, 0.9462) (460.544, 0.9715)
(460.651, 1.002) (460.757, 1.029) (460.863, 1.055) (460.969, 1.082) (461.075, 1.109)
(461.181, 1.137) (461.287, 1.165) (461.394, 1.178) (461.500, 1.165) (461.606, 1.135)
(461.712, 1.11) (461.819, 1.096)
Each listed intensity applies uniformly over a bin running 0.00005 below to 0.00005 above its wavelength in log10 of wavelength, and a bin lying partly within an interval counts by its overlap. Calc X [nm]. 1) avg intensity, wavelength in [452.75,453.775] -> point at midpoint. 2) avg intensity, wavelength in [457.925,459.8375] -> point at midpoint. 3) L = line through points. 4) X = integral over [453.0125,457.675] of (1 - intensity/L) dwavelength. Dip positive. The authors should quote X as -0.213 nm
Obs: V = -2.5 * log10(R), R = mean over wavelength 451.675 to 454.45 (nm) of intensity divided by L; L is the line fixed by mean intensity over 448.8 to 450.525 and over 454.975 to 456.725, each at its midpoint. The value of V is 0.04 mag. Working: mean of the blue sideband 0.952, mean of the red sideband 1.03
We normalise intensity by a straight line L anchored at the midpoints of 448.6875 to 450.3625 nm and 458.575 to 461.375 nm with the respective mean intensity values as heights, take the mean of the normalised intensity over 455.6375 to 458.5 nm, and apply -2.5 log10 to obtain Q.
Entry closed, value -0.04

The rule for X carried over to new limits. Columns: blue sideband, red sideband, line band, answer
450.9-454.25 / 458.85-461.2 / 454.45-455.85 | -0.015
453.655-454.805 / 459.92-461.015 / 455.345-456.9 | -0.103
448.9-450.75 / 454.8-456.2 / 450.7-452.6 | -0.066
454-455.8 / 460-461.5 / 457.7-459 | 0.001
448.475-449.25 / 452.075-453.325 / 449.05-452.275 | -0.235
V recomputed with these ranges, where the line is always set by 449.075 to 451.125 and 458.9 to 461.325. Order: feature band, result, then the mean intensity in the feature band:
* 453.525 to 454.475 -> 0.04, 0.954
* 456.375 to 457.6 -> -0.03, 1.04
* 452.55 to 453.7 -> 0.09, 0.914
